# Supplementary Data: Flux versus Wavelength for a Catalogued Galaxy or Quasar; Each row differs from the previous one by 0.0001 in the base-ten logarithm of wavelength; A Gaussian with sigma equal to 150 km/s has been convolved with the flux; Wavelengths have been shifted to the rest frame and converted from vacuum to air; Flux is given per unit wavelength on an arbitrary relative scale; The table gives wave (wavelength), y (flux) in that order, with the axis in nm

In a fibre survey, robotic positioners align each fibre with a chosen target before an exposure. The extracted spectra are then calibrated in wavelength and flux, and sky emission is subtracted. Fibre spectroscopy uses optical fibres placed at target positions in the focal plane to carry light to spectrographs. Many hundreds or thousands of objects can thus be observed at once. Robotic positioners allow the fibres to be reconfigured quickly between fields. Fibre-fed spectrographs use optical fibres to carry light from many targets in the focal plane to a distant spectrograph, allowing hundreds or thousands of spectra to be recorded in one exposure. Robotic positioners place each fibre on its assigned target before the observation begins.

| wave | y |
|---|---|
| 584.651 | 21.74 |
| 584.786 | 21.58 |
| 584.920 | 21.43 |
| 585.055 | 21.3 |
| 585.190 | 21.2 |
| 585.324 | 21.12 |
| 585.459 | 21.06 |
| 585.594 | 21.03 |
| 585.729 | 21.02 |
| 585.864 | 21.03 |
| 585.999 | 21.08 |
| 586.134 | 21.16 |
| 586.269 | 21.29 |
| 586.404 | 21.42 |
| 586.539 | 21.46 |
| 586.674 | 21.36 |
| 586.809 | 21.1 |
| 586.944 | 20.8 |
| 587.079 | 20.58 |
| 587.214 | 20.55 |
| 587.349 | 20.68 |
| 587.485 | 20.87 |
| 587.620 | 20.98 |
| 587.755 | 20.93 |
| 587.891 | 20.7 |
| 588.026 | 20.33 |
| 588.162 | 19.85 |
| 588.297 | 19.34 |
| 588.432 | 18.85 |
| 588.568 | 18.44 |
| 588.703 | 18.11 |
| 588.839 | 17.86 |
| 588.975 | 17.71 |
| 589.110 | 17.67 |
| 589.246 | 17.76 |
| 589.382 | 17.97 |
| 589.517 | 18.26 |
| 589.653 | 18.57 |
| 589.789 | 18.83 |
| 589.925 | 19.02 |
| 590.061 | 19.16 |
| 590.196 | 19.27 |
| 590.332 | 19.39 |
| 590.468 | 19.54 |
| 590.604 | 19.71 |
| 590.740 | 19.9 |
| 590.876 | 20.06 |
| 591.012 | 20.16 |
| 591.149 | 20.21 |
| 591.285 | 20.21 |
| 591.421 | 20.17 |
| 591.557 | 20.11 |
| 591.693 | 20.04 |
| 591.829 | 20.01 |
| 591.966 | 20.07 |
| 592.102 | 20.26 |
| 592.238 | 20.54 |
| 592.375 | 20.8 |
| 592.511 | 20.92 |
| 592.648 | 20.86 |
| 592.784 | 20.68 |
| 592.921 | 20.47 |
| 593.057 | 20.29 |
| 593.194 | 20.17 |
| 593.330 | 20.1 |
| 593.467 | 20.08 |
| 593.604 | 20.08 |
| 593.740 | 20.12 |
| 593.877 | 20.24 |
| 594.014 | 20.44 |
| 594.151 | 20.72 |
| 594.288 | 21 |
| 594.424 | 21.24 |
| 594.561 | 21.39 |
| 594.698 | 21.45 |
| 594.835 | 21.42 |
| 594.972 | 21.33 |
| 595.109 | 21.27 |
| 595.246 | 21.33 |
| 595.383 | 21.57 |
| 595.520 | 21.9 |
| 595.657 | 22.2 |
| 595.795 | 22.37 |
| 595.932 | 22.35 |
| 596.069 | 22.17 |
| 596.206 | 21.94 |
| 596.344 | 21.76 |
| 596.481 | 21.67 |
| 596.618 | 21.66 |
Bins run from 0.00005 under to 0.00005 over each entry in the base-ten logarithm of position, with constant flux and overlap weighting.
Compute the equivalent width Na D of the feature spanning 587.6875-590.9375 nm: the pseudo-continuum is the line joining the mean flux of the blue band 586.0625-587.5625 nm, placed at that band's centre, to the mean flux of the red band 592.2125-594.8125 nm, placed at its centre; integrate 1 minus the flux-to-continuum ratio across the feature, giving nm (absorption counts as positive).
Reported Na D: 0.285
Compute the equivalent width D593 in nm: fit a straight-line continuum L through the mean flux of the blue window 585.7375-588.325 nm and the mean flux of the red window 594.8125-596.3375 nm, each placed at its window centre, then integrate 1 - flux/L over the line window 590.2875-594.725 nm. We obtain 0.232 nm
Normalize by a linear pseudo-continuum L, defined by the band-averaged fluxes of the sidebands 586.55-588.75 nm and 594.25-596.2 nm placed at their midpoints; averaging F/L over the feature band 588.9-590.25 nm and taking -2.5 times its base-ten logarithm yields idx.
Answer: 0.123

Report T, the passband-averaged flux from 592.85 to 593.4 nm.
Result 20.3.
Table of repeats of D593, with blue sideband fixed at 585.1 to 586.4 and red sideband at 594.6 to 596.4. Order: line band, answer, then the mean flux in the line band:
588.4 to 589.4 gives 0.155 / 18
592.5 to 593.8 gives 0.075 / 20.4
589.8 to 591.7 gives 0.151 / 19.7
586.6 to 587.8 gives 0.019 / 20.9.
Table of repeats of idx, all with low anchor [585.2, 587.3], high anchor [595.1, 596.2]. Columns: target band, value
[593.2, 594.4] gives 0.07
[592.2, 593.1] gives 0.05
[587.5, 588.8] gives 0.08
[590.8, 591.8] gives 0.07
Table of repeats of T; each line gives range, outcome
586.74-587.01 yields 21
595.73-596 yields 22.4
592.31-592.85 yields 20.8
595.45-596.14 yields 22.2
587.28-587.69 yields 20.8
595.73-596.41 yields 22.1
